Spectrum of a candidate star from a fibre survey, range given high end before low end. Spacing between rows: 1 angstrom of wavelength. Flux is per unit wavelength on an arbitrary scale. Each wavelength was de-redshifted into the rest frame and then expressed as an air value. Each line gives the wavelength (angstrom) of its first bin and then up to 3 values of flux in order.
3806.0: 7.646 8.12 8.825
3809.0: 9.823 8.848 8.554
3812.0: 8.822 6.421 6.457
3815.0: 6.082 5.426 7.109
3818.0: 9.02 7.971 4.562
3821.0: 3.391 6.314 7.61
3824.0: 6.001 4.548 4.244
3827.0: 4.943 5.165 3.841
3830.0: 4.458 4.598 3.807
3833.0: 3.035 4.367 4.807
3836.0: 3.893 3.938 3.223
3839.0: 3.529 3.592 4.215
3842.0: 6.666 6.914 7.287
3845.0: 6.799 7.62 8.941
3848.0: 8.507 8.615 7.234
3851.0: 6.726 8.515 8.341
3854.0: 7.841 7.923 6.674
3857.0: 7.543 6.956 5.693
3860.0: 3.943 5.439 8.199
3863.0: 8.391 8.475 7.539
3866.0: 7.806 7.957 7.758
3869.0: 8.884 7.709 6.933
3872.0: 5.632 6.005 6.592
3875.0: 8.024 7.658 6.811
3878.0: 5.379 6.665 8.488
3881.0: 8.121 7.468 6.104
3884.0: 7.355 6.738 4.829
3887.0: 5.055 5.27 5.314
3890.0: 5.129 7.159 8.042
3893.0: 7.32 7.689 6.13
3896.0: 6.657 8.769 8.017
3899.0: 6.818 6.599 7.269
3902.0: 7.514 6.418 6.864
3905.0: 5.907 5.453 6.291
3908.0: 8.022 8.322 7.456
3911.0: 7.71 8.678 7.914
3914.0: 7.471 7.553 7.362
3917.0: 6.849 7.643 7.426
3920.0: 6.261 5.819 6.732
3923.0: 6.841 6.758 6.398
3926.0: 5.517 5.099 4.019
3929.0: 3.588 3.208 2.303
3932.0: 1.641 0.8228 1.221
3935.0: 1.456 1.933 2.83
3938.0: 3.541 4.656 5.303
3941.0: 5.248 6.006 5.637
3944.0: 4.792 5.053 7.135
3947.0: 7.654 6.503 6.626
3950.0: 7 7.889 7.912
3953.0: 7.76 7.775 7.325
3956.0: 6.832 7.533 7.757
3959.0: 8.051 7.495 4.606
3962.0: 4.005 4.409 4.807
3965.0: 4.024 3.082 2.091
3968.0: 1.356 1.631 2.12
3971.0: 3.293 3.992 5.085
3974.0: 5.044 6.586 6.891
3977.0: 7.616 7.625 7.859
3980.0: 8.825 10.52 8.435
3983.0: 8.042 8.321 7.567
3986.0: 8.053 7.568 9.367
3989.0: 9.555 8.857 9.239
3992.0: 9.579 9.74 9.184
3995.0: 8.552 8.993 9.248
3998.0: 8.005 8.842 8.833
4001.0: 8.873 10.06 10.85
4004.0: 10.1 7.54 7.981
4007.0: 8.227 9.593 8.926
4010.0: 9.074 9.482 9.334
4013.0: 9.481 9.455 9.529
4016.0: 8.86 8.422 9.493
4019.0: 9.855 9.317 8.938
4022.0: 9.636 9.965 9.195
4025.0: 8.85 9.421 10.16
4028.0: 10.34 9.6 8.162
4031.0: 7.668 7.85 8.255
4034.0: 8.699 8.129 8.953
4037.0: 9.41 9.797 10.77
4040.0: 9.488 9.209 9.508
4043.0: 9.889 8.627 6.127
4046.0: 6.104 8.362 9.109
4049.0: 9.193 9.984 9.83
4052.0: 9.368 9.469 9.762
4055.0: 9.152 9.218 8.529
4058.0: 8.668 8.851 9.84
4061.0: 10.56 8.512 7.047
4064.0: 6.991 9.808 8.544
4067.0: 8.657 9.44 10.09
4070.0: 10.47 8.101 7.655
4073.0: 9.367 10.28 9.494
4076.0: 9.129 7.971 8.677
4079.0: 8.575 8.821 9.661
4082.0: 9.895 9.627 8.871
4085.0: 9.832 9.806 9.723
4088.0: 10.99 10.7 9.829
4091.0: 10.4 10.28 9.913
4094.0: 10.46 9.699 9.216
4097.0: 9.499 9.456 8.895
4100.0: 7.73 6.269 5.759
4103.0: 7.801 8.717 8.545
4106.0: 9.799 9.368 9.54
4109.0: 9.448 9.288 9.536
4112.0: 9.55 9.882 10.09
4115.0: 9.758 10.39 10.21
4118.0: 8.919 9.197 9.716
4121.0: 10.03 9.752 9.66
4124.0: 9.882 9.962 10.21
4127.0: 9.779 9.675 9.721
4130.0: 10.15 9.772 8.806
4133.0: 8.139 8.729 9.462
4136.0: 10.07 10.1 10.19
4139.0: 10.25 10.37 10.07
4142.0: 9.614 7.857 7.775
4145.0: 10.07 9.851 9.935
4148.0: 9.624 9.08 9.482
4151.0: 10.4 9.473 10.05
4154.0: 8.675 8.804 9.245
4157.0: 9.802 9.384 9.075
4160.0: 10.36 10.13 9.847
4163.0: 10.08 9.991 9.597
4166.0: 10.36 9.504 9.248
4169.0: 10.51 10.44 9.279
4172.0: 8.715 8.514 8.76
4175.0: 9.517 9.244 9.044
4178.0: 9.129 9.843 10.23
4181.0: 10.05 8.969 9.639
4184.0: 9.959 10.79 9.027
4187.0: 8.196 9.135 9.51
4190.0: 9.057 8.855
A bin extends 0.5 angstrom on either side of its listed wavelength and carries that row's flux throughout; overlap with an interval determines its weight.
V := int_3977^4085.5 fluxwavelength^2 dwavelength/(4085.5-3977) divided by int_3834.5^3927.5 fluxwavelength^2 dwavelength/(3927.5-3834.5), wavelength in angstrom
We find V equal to 1.42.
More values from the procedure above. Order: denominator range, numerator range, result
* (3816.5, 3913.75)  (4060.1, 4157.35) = 1.61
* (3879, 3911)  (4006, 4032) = 1.42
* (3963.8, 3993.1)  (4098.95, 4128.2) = 1.51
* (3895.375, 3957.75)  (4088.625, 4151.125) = 1.72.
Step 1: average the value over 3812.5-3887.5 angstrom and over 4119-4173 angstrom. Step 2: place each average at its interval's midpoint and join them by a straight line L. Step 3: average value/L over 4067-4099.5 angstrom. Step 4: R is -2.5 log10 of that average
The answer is -0.07 mag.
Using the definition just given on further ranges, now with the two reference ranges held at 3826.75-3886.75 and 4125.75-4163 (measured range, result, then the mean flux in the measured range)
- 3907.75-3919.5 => -0.09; 7.69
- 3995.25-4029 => -0.14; 9.24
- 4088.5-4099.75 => -0.09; 9.8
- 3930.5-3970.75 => 0.46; 4.89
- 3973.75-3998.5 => -0.07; 8.4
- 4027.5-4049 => -0.05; 8.77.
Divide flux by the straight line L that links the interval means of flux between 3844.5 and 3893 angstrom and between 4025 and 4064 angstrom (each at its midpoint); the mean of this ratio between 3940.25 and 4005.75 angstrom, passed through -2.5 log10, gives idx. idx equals 0.172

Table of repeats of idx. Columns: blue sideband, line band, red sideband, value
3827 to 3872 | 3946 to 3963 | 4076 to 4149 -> 0.09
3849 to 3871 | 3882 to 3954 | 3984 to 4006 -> 0.31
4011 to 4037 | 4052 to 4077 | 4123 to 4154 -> 0.03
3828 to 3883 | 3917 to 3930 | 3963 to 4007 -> 0.16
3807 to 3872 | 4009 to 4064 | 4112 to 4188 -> -0.08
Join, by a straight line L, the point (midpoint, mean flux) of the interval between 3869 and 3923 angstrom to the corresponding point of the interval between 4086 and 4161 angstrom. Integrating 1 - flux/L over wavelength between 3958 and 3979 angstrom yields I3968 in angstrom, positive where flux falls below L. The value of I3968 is 7.9 angstrom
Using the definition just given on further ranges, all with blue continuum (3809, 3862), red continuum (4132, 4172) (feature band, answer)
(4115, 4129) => -0.8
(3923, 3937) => 7.2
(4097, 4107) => 0.9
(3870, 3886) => -0.7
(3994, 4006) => -1.7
